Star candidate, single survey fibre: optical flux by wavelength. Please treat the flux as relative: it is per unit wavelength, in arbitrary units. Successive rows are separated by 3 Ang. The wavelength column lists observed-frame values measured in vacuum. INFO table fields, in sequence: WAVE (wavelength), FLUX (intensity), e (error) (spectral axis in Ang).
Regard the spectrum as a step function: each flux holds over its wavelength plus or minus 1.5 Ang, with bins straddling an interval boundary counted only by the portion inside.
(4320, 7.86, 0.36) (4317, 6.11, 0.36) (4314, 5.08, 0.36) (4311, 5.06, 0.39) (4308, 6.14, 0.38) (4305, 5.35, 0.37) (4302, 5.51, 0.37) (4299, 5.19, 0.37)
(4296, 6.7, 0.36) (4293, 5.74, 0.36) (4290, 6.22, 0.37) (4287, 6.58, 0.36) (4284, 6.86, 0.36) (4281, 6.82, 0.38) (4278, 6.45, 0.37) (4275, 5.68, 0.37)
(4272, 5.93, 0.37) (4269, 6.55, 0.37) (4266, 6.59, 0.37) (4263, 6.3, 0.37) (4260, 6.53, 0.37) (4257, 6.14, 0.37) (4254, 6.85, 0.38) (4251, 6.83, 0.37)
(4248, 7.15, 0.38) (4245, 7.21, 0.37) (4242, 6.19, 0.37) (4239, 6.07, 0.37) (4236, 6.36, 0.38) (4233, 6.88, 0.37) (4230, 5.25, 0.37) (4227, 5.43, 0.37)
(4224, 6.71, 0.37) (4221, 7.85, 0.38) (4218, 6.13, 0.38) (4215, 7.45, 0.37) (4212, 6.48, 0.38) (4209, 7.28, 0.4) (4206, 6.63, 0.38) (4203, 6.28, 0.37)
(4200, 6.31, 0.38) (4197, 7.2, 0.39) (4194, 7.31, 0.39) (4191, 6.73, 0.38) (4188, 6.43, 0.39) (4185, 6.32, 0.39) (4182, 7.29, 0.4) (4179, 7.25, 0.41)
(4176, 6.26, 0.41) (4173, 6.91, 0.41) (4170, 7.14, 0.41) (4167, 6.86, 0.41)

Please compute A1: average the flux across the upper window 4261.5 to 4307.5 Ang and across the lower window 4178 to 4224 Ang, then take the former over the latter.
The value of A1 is 0.90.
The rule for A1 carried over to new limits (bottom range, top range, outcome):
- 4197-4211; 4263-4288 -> 0.96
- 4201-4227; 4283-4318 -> 0.87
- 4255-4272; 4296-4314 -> 0.86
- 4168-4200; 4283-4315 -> 0.85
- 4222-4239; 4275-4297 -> 1.04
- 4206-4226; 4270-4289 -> 0.92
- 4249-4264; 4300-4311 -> 0.85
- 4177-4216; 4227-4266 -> 0.94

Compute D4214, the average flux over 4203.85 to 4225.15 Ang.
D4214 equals 6.92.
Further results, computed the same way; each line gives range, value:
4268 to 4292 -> 6.37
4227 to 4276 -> 6.38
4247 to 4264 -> 6.63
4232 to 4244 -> 6.39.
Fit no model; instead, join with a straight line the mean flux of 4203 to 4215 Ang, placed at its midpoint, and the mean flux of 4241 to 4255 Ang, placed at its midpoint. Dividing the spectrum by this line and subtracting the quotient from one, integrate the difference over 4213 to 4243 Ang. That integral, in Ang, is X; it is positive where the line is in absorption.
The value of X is 1.77 Ang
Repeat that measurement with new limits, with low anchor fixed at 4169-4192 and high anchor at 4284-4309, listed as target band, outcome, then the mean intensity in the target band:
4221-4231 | 0.5 Ang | 6.13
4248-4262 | -0.8 Ang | 6.64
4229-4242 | 0.5 Ang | 6.18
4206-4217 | -0.7 Ang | 6.97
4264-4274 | -0.2 Ang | 6.32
